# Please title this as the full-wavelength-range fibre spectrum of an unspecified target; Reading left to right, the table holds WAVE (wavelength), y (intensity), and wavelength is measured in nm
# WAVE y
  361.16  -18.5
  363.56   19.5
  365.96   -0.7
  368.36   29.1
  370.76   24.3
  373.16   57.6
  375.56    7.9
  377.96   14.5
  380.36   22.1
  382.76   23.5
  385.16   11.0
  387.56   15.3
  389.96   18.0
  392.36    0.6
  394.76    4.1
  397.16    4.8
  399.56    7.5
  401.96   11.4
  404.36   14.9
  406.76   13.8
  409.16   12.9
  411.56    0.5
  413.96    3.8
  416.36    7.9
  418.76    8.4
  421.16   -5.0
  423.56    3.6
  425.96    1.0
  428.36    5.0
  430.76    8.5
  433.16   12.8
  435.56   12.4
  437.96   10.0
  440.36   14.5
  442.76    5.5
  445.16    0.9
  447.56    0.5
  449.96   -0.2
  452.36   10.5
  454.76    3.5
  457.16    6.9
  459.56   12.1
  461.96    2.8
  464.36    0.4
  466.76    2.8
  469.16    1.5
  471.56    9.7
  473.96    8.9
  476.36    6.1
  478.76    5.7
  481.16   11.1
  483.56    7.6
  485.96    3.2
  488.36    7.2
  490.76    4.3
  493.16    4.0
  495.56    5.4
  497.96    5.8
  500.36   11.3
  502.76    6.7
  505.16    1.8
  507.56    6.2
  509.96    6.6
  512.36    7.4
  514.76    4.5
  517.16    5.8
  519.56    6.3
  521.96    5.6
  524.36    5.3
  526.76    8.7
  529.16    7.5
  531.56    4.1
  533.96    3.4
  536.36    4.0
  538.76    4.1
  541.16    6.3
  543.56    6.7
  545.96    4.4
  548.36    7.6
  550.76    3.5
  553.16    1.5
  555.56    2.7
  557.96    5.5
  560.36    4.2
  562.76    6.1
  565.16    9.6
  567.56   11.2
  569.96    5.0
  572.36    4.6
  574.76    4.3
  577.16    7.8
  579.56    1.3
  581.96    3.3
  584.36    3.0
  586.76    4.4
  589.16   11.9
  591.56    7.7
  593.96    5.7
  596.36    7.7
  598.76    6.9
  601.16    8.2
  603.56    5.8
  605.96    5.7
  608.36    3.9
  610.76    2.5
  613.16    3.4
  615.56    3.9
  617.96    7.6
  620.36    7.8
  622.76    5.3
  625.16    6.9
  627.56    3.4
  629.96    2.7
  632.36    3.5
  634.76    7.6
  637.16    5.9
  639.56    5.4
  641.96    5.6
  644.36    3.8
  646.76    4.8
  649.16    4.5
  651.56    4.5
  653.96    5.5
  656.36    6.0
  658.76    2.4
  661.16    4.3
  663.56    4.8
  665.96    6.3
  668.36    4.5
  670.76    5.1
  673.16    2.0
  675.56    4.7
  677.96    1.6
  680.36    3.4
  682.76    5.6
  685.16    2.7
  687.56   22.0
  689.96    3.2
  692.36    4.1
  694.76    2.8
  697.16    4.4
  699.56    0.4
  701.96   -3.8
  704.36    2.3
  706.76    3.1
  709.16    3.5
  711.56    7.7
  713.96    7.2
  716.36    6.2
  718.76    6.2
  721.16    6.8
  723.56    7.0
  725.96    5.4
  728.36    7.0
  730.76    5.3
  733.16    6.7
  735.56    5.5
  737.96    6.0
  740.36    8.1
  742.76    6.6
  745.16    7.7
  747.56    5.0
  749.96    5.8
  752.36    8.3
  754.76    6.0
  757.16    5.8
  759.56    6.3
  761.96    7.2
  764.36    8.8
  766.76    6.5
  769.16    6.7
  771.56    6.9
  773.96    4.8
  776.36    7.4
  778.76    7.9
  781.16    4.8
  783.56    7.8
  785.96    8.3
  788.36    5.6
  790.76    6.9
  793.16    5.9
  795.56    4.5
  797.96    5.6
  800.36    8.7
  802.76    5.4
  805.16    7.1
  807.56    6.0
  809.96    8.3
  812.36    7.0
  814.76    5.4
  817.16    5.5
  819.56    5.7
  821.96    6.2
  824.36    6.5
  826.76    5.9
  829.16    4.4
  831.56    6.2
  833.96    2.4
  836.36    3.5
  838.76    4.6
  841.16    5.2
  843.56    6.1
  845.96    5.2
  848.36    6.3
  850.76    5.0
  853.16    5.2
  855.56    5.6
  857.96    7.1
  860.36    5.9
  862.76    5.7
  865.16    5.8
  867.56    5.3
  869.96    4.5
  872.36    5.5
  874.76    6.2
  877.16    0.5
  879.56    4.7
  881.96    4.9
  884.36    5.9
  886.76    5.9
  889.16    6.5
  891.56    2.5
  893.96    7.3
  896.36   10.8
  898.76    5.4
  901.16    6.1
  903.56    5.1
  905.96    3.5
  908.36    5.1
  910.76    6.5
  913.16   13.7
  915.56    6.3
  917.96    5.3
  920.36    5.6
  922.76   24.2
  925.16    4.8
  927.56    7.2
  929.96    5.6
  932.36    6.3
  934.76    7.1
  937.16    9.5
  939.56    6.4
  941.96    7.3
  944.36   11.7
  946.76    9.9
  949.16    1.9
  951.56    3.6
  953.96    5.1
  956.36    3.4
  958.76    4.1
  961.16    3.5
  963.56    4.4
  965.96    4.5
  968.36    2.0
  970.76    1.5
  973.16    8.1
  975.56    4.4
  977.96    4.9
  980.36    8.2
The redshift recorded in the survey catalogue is 0.842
